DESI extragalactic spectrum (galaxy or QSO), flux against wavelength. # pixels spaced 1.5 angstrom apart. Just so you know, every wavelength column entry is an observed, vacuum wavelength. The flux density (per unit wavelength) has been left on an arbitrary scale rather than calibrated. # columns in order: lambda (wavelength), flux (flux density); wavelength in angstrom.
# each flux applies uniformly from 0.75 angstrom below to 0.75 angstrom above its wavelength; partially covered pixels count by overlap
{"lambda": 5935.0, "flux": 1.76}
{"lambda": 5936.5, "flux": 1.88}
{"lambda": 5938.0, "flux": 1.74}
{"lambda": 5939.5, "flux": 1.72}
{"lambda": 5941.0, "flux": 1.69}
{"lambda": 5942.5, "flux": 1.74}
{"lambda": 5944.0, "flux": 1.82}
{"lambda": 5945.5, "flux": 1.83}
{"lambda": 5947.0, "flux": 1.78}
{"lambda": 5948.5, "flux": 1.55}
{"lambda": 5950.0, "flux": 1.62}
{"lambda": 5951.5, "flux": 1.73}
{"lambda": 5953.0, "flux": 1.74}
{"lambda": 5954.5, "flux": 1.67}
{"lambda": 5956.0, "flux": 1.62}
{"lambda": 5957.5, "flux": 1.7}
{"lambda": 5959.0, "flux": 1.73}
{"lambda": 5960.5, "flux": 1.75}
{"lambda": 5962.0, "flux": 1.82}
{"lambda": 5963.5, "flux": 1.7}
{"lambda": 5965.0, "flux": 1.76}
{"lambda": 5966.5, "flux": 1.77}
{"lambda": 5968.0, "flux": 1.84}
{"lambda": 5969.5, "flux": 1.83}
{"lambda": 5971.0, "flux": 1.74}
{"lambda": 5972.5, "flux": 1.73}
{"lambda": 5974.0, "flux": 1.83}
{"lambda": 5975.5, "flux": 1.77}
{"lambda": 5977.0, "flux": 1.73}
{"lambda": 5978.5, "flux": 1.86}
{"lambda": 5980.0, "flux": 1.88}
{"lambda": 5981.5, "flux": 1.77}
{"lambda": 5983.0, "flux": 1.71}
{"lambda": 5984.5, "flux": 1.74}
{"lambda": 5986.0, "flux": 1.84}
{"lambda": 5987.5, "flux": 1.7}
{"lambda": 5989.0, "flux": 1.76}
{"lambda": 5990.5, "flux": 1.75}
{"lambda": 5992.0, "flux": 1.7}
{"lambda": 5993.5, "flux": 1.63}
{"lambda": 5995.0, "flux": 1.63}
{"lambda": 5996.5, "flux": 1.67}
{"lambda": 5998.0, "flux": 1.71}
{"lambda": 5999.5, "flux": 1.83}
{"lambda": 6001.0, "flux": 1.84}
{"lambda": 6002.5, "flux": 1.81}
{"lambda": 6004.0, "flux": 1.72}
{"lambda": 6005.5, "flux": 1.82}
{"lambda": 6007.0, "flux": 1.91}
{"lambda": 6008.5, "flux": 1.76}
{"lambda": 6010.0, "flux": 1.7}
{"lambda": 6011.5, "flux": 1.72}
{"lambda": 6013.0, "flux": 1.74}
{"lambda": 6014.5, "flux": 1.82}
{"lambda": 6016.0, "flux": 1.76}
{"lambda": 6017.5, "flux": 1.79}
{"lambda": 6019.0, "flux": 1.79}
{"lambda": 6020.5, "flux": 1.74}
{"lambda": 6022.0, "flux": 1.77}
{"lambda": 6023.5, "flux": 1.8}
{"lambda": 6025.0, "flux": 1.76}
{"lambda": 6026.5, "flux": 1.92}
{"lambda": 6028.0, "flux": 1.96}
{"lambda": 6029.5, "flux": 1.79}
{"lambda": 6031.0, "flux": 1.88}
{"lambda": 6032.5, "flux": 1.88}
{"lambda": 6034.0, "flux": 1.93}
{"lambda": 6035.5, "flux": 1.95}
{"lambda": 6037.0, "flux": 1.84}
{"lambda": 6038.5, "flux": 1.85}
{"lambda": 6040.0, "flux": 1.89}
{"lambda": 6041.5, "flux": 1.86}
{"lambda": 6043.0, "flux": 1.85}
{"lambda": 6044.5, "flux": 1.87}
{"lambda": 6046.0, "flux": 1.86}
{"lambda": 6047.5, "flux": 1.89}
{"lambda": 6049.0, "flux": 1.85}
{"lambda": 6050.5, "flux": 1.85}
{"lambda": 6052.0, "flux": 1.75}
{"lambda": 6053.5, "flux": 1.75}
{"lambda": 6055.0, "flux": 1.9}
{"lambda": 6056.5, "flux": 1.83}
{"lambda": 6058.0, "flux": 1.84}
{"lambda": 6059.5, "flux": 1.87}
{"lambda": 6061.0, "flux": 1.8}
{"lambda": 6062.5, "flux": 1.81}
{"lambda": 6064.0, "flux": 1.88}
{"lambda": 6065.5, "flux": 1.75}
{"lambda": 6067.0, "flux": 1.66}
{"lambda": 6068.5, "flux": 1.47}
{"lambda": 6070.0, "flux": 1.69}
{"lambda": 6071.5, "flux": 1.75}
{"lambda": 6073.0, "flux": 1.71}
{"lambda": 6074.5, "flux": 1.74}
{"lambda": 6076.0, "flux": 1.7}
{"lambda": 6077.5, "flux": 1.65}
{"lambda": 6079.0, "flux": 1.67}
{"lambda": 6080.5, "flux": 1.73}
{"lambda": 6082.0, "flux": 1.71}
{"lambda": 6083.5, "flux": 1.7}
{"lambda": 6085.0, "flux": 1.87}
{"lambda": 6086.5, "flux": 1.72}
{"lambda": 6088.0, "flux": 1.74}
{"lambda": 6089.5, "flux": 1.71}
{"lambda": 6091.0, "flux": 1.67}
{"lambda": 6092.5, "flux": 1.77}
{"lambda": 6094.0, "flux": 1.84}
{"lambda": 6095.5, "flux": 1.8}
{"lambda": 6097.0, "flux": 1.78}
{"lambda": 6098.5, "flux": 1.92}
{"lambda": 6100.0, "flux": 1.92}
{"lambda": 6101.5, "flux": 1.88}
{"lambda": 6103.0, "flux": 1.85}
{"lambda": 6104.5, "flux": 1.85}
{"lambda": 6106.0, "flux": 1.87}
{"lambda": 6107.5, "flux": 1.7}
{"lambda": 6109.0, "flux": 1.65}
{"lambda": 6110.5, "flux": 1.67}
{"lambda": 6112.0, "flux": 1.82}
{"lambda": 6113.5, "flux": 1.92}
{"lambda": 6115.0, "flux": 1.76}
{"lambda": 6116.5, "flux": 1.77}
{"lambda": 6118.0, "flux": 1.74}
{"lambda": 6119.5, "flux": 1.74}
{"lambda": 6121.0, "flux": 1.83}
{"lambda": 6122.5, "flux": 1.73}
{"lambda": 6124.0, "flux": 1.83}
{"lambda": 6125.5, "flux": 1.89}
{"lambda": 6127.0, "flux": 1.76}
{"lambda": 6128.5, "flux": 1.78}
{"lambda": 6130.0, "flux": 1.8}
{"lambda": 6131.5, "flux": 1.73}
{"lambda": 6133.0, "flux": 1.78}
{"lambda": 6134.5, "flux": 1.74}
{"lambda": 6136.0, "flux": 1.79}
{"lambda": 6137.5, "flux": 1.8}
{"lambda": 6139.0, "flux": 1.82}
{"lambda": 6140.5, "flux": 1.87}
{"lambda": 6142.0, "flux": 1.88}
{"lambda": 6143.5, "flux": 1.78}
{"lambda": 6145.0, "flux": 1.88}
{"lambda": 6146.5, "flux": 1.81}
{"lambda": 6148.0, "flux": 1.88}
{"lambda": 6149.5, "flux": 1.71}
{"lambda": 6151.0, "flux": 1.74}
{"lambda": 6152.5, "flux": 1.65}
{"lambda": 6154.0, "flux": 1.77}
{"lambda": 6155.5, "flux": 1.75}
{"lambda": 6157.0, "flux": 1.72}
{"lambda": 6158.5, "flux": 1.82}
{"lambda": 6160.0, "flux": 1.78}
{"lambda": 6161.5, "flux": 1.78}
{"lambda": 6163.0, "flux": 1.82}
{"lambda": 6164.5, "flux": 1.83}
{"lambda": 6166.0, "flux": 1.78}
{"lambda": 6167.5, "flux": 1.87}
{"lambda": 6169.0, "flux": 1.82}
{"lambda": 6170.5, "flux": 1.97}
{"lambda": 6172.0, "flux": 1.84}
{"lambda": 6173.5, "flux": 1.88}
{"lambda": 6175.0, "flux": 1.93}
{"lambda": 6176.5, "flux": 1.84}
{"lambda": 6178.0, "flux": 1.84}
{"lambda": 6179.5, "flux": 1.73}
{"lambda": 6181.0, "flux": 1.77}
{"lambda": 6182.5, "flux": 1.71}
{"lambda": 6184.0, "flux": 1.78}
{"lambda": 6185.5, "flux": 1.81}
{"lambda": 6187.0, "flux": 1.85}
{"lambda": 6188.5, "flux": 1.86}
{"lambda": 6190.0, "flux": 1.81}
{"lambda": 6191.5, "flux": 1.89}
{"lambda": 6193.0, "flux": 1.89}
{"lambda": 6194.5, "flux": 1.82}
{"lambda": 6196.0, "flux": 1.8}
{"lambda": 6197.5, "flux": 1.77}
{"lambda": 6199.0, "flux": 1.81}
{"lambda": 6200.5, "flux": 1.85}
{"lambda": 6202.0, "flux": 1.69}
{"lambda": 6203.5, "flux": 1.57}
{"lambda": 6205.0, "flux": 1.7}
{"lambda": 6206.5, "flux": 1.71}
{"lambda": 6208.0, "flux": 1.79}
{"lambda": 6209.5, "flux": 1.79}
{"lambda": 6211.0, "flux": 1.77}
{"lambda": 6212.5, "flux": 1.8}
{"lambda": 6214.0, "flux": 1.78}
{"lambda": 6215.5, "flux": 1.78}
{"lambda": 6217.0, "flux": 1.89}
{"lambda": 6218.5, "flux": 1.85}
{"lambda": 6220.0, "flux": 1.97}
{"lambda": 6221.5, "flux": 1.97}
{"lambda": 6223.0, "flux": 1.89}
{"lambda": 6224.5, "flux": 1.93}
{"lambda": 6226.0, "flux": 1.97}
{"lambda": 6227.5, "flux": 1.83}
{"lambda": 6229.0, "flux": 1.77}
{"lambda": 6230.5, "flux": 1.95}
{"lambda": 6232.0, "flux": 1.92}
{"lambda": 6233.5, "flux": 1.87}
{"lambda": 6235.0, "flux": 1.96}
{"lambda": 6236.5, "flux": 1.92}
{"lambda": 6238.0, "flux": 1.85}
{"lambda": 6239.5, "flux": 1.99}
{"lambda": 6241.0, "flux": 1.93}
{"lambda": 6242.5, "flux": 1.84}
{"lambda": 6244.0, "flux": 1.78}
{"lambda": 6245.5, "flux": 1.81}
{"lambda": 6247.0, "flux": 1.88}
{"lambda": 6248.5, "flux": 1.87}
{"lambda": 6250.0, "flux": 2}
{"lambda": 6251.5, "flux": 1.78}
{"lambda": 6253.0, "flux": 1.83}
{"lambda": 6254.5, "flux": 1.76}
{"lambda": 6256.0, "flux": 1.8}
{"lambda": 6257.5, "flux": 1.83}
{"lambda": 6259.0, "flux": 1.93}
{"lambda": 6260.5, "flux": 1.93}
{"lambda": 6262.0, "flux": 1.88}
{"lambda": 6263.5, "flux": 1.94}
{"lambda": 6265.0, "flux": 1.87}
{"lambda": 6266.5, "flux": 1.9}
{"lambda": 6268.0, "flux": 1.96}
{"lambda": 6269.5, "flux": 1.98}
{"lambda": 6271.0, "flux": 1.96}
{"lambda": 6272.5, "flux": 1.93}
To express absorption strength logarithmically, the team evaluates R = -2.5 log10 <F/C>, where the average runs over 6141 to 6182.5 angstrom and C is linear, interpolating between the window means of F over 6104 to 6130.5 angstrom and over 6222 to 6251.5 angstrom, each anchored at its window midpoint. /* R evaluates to 0.009 mag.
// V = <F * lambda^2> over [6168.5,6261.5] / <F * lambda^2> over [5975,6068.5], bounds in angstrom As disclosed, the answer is 1.1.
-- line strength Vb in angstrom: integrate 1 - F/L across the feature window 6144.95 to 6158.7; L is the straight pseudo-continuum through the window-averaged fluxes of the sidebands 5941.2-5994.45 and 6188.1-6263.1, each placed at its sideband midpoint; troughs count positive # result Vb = 0.4 angstrom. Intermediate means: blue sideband 1.75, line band 1.77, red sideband 1.85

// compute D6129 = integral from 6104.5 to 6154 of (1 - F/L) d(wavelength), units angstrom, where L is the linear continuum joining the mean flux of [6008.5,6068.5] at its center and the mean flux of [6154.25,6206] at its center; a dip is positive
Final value 0.7 angstrom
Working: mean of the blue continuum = 1.82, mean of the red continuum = 1.8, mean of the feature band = 1.79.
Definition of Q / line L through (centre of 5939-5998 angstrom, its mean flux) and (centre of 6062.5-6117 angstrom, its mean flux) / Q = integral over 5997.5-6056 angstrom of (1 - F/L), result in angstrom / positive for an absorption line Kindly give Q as -2.5 angstrom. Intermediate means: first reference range 1.74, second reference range 1.76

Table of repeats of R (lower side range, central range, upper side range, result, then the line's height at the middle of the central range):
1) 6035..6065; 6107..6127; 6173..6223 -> 0.03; 1.83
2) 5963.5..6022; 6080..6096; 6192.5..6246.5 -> 0.03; 1.8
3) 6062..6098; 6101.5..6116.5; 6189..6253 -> -0.02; 1.75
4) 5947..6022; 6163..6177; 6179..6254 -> -0.02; 1.82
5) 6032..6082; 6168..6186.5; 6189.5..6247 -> 0.00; 1.83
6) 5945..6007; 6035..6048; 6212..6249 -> -0.05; 1.78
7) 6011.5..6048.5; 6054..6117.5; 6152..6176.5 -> 0.04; 1.83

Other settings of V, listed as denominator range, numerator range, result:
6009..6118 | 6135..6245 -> 1.06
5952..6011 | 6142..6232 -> 1.11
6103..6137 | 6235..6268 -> 1.10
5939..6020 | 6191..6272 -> 1.15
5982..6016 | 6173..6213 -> 1.09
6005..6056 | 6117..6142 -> 1.01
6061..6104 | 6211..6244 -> 1.13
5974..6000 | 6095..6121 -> 1.07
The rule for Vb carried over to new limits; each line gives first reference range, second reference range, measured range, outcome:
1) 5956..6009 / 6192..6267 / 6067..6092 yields 1.3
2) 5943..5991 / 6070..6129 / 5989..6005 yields 0.2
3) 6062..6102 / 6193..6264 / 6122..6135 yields 0.0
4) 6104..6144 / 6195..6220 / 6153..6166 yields 0.0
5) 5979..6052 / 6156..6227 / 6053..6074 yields 0.5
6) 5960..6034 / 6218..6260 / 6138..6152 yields 0.2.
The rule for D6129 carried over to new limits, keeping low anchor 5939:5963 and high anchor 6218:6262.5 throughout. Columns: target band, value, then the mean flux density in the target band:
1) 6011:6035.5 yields -0.8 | 1.82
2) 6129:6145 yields 0.2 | 1.8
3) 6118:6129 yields 0.2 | 1.79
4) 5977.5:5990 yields -0.3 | 1.78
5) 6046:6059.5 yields -0.5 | 1.84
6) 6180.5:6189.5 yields 0.3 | 1.8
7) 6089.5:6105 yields -0.2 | 1.82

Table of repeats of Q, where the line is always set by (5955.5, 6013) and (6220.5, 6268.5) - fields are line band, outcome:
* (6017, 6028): -0.2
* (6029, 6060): -1.2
